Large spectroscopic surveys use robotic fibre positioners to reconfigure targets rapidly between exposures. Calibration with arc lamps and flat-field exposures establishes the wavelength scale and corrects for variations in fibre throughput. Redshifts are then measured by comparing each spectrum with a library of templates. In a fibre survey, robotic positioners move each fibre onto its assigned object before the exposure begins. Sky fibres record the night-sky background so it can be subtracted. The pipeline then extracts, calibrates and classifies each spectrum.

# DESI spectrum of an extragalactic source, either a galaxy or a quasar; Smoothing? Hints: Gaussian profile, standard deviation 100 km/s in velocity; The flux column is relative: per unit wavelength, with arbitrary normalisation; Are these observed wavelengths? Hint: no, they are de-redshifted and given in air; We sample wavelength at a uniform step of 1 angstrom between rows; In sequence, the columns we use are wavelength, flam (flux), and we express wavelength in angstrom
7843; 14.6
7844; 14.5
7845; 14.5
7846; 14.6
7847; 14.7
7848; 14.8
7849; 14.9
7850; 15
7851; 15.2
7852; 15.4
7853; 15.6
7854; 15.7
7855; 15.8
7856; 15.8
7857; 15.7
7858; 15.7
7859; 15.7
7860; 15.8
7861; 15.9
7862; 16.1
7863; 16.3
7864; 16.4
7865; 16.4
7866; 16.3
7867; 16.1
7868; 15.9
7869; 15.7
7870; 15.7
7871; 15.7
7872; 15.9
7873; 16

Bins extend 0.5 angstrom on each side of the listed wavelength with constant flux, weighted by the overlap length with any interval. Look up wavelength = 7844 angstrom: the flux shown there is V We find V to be 14.5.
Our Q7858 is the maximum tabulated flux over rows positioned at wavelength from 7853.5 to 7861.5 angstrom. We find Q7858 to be 15.9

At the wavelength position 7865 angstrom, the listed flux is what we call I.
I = 16.4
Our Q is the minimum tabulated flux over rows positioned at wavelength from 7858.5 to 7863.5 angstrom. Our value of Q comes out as 15.7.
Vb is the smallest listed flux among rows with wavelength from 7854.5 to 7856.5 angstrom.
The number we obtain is 15.8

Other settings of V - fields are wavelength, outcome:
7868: 15.9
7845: 14.5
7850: 15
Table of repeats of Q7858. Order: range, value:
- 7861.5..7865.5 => 16.4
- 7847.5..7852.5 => 15.4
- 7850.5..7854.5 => 15.7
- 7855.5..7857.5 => 15.8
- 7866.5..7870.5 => 16.1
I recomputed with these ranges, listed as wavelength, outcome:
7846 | 14.6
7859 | 15.7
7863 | 16.3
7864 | 16.4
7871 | 15.7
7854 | 15.7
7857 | 15.7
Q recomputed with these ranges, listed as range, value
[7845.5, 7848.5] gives 14.6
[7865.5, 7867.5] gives 16.1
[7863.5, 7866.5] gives 16.3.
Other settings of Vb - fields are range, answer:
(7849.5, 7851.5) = 15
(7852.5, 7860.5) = 15.6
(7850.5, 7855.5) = 15.2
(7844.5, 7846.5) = 14.5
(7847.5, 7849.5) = 14.8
